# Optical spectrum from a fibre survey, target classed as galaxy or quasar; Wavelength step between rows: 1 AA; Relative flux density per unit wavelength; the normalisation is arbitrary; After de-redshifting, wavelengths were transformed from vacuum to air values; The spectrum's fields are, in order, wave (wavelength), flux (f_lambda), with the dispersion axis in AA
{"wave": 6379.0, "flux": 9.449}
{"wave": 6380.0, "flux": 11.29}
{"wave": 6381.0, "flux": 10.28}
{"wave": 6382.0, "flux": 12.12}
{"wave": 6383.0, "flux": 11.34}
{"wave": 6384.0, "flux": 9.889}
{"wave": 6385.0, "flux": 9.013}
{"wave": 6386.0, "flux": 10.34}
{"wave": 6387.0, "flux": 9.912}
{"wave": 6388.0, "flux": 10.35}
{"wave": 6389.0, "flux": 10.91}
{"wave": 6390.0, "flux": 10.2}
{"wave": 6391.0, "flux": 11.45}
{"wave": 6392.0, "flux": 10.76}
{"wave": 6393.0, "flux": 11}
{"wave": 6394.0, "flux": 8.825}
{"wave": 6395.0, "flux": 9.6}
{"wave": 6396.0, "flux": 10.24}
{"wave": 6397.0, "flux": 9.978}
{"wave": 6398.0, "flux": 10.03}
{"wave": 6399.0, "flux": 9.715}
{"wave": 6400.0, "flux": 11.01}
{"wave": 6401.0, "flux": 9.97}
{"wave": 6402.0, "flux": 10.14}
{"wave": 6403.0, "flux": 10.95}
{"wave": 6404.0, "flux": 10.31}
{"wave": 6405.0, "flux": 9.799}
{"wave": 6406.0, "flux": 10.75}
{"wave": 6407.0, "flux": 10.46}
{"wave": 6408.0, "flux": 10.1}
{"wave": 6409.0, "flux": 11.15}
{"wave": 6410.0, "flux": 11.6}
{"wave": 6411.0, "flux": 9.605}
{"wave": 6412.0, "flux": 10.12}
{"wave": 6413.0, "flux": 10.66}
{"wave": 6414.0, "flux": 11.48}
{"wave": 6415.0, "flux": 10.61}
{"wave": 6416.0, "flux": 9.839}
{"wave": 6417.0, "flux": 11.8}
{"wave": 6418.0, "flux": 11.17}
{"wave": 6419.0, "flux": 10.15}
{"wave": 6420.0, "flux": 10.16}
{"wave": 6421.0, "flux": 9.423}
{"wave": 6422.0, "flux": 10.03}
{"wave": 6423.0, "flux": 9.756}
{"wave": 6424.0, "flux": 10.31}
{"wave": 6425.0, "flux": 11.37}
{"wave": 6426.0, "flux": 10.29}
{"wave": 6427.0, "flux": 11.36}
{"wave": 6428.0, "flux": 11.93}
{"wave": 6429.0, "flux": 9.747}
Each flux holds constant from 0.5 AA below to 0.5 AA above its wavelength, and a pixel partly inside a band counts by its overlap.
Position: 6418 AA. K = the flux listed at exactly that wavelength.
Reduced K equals 11.17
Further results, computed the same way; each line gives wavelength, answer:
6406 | 10.75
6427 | 11.36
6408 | 10.1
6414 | 11.48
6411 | 9.605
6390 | 10.2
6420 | 10.16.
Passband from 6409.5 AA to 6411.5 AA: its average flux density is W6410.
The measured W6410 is 10.6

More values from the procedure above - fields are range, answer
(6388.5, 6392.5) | 10.8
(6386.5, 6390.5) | 10.3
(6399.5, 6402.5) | 10.4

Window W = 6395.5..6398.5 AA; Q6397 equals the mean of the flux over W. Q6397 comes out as 10.1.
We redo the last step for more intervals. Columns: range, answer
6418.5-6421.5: 9.91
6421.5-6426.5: 10.4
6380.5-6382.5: 11.2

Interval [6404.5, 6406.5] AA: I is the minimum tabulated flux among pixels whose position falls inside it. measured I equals 9.799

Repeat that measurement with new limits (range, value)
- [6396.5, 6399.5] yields 9.715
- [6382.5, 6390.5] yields 9.013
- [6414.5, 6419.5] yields 9.839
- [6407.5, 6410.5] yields 10.1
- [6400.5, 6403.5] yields 9.97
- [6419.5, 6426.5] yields 9.423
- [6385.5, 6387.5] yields 9.912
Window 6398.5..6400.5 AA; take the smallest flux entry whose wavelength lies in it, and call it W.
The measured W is 9.715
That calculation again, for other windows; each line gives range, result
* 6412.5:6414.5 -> 10.66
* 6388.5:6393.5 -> 10.2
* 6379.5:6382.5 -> 10.28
